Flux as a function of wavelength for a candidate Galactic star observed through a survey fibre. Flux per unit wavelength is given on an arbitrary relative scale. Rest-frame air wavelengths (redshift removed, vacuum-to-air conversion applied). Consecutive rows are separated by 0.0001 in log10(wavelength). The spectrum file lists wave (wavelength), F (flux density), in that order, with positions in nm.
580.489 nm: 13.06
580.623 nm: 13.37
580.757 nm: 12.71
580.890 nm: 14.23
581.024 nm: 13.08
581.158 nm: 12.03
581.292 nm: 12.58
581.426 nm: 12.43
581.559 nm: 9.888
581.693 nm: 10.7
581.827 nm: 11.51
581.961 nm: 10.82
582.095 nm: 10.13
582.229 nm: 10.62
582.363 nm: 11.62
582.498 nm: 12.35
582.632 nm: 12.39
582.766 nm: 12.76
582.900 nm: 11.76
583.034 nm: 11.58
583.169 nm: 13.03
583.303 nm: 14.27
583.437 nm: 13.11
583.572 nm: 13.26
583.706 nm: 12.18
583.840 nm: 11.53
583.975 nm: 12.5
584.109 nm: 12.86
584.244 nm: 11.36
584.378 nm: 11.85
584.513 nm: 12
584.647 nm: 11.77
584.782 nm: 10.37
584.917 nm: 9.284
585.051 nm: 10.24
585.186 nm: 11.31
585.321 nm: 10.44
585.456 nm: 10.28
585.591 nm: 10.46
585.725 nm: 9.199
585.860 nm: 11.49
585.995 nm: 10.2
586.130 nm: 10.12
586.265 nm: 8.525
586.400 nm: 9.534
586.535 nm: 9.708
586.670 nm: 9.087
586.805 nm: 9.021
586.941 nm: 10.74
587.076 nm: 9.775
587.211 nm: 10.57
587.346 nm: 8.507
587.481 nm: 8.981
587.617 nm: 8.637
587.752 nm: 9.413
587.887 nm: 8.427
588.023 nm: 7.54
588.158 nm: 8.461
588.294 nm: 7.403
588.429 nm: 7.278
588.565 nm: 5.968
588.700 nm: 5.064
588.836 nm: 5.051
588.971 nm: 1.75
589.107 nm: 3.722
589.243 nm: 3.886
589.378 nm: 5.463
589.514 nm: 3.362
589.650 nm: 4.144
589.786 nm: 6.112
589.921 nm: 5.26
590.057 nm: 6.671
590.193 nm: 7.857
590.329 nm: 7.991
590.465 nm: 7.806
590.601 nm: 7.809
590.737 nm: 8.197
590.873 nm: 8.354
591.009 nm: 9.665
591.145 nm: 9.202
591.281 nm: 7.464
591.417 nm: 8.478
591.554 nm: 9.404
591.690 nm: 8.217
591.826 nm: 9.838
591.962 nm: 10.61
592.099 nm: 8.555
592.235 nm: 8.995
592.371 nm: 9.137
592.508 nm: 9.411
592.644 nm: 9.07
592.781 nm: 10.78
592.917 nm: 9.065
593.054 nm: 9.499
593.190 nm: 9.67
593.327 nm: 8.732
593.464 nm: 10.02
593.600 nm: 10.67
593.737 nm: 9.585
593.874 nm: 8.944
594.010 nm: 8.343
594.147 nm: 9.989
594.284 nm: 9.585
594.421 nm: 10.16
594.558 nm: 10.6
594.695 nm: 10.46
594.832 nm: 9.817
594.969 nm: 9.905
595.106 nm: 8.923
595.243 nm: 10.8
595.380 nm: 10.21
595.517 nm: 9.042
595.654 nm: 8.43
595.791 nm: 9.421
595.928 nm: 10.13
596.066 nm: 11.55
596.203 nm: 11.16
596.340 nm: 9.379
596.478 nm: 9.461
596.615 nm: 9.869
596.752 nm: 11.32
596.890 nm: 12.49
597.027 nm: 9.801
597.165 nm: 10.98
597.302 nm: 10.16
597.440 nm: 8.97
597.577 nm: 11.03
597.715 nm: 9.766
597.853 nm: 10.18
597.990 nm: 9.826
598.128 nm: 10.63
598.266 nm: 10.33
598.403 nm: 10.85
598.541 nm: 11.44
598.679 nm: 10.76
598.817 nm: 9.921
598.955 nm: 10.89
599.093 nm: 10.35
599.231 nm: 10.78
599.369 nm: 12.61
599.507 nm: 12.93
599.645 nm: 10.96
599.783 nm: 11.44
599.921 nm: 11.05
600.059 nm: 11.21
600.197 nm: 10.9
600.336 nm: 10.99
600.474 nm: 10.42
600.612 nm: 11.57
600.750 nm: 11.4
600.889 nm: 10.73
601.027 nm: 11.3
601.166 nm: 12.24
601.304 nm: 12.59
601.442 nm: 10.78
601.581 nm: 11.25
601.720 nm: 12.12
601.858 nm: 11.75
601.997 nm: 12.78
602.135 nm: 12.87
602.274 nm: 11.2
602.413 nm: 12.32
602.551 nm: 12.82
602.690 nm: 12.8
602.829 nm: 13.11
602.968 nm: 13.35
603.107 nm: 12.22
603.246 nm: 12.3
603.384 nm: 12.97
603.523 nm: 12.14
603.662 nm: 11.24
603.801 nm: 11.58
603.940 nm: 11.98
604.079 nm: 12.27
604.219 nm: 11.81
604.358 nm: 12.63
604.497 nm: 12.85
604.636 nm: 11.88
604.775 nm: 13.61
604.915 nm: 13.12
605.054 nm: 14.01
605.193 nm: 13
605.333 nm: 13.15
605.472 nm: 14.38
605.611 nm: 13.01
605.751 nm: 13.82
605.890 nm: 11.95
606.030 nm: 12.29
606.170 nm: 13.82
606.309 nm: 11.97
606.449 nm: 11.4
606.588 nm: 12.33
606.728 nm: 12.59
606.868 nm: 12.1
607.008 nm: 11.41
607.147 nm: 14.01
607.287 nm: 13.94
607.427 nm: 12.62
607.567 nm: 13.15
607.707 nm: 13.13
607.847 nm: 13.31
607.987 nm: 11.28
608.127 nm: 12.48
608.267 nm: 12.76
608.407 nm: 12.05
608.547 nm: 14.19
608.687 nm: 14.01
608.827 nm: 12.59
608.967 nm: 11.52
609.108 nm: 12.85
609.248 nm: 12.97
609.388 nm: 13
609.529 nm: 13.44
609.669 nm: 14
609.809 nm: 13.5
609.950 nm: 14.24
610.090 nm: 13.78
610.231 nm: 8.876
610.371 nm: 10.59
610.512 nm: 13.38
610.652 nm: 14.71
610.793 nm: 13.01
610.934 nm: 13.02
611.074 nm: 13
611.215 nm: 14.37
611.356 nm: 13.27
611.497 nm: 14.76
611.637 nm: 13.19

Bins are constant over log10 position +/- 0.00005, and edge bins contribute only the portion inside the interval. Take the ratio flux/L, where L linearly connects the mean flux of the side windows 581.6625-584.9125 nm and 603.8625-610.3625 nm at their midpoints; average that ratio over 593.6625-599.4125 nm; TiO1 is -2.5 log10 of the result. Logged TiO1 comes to 0.21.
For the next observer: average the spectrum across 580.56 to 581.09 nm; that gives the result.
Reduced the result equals 13.4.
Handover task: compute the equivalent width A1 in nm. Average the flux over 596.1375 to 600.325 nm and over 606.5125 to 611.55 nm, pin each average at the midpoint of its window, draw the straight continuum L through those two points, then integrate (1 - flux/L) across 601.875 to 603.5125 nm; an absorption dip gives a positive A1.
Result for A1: -0.13 nm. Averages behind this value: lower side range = 10.7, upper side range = 12.9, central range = 12.6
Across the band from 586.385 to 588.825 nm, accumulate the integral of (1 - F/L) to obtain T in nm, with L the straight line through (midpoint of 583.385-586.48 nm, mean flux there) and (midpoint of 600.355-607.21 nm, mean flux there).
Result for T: 0.60 nm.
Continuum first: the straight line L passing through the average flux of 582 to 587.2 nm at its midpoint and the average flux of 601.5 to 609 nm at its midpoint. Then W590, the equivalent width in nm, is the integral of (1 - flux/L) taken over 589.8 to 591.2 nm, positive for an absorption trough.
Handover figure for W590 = 0.45 nm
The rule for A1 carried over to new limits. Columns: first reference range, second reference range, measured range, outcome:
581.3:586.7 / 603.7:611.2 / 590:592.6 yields 0.69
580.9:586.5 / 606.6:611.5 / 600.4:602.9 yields 0.12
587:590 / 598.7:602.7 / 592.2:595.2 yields -0.32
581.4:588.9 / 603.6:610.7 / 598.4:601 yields 0.18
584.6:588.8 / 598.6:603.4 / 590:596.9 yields 0.66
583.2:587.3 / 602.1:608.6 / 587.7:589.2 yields 0.65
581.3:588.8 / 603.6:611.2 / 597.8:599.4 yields 0.16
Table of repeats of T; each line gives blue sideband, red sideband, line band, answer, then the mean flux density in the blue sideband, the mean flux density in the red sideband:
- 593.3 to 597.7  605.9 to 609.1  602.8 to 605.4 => -0.15 nm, 10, 12.7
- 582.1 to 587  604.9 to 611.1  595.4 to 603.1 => 0.74 nm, 11.2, 12.9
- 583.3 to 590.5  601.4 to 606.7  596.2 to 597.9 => 0.11 nm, 8.87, 12.5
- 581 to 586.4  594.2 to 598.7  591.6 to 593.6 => 0.21 nm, 11.4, 10.2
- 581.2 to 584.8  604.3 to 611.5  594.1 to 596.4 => 0.45 nm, 11.9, 12.9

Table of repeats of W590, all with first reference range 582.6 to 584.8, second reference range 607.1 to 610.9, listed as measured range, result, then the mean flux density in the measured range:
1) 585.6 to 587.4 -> 0.381 nm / 9.76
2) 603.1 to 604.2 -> 0.063 nm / 12.1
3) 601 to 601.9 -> 0.071 nm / 11.7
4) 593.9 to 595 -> 0.241 nm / 9.82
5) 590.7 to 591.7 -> 0.307 nm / 8.66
